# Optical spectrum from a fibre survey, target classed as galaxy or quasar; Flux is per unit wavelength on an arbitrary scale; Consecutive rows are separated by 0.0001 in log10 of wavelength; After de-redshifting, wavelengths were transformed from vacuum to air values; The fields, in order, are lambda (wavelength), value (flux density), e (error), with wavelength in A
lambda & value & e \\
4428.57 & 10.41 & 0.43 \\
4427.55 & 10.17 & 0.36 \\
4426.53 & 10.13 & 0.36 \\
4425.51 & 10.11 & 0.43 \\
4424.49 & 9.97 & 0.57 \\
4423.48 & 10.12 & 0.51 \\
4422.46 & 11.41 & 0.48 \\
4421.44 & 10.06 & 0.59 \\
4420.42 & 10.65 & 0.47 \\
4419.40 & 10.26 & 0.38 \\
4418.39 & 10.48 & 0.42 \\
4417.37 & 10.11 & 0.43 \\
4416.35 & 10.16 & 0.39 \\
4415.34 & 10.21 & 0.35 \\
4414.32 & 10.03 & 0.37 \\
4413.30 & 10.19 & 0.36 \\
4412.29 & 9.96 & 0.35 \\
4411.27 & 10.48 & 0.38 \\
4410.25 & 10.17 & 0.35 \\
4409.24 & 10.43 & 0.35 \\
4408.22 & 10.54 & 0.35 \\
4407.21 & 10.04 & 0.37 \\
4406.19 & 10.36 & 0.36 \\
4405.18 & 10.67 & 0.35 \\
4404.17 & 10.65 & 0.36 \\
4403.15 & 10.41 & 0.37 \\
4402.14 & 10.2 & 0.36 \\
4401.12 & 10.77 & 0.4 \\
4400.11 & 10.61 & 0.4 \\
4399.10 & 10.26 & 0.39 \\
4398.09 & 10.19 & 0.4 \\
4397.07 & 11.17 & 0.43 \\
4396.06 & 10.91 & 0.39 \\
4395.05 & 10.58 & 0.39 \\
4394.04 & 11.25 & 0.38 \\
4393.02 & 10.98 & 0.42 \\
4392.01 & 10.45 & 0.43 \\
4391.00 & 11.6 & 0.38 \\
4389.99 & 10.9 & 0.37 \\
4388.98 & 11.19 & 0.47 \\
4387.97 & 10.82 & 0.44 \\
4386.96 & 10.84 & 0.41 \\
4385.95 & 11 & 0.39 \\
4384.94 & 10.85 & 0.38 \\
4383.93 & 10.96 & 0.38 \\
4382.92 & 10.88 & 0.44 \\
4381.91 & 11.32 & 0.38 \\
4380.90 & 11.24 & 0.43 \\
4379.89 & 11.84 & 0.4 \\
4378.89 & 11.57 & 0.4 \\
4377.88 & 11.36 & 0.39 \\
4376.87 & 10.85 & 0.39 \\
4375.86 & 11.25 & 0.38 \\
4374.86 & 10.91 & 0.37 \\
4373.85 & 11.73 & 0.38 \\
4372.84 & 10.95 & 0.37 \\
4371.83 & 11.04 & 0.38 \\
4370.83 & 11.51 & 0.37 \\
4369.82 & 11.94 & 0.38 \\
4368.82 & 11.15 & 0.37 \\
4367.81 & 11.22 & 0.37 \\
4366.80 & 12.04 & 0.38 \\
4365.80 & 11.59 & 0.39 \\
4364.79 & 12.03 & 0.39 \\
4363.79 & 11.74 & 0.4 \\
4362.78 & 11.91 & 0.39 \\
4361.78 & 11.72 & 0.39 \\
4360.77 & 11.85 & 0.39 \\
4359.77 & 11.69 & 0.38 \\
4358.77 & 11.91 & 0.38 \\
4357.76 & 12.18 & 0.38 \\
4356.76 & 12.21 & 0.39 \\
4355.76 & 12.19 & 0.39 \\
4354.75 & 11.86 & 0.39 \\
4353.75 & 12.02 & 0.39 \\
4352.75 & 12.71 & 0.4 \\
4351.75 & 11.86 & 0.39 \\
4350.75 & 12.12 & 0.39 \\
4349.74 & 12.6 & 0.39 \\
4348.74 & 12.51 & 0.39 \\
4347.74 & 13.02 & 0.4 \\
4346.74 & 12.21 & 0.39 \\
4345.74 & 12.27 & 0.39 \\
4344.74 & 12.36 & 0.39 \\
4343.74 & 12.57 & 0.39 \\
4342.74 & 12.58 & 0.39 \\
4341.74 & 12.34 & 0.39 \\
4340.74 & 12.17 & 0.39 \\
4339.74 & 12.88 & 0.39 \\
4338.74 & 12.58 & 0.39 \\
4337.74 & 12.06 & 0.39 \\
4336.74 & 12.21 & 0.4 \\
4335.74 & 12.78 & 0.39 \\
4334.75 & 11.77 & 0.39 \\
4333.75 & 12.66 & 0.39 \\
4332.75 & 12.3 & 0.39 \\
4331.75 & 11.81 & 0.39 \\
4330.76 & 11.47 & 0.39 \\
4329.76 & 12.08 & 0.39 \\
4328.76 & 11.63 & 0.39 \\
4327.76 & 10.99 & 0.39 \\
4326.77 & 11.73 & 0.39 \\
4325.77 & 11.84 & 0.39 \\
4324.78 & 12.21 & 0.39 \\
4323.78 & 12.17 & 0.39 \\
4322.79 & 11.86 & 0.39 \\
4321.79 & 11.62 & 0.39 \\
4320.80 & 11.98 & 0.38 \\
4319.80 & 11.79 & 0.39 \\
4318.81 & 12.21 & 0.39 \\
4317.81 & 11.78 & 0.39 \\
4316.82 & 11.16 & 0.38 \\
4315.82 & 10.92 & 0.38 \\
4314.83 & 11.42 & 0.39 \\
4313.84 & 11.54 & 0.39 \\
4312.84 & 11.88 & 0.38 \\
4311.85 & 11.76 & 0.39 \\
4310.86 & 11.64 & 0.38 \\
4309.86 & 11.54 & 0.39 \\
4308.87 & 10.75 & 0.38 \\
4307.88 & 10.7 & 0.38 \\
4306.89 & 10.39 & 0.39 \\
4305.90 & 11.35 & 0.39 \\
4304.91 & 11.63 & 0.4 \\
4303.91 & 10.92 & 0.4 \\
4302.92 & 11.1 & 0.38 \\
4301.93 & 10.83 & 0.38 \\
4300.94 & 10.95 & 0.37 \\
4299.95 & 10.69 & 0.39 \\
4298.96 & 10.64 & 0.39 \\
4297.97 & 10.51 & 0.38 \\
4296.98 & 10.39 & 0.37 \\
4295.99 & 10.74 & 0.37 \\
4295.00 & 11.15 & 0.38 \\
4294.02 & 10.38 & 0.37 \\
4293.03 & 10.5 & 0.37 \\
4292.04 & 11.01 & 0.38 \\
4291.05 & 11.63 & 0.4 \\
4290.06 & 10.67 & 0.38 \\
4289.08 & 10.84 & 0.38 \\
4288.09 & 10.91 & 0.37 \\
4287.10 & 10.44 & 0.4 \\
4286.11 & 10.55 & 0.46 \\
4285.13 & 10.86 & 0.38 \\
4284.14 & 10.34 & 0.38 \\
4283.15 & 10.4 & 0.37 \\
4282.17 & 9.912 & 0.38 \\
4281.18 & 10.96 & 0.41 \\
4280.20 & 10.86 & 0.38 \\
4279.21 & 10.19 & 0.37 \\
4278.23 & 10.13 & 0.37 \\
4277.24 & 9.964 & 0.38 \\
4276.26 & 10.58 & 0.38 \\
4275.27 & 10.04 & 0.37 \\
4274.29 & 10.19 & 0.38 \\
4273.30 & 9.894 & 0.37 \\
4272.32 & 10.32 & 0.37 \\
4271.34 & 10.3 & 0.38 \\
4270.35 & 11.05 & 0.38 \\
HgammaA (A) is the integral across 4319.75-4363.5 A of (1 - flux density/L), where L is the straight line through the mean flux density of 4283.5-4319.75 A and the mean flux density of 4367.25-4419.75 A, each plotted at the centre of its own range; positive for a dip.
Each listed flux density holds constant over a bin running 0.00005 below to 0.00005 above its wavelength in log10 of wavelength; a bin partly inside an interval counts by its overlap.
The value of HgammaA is -4.8 A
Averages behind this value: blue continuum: 11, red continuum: 10.8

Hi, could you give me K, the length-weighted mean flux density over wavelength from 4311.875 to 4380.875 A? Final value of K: 11.9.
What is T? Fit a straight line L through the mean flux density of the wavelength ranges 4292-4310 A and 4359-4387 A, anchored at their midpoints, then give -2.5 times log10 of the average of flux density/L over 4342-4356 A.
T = -0.105 mag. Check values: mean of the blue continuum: 10.8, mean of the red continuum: 11.4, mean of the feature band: 12.4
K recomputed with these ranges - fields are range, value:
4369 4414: 10.9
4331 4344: 12.3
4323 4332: 11.8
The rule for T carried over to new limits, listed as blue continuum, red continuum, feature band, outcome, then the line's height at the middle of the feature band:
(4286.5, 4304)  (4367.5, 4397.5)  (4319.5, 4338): -0.097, 10.9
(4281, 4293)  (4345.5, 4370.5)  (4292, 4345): -0.028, 11.3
